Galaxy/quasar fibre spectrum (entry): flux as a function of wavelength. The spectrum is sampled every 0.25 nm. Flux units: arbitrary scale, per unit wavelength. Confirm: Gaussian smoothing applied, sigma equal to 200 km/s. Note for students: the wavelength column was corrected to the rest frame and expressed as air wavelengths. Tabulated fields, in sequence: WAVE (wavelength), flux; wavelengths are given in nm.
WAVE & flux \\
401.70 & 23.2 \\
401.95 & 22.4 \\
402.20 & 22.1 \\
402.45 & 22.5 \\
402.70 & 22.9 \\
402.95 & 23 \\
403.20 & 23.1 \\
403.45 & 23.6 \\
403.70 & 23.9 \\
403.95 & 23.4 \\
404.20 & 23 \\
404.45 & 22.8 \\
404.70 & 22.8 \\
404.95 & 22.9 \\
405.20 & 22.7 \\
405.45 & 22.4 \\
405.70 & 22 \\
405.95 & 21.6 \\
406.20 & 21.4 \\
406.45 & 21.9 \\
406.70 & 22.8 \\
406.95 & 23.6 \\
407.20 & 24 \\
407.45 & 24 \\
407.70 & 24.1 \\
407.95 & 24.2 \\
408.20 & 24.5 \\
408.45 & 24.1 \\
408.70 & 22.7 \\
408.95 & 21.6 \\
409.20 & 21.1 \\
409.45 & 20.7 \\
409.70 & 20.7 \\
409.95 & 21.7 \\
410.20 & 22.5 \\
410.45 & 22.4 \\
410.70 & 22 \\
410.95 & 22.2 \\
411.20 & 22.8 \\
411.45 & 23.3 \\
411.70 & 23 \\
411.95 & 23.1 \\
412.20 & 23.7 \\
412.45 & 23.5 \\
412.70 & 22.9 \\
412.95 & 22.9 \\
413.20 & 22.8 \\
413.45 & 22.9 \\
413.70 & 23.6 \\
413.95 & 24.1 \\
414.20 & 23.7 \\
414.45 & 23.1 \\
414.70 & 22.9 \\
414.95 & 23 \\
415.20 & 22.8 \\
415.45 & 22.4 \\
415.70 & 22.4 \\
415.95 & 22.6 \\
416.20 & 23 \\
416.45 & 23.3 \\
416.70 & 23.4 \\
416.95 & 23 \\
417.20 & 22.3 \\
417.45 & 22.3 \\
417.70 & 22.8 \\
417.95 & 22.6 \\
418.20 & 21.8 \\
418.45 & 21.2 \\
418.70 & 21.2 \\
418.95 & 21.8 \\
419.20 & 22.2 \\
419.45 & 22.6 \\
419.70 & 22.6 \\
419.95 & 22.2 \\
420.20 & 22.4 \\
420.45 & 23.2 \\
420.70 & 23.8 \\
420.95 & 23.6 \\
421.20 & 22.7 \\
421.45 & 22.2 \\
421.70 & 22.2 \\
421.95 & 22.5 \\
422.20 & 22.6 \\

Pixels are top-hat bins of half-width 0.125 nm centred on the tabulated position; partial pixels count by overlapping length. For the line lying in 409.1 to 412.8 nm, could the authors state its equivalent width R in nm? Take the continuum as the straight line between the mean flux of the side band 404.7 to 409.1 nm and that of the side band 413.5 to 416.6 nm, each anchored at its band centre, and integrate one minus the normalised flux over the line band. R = 0.10 nm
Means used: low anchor 23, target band 22.4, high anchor 23.1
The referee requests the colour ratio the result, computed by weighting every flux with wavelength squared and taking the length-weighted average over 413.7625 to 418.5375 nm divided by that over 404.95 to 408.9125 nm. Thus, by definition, 1.03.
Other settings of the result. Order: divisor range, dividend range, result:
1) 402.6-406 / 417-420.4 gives 1.04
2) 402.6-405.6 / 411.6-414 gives 1.05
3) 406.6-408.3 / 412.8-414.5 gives 1.01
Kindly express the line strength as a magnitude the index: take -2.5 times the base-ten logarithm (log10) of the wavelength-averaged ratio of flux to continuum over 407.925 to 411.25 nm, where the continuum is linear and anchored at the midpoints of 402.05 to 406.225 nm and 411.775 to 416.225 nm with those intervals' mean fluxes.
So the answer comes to 0.03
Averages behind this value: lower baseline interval 22.7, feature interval 22.3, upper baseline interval 23.1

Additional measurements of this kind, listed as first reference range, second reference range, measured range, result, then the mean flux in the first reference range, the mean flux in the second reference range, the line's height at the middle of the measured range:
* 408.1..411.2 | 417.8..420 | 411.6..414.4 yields -0.06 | 22.2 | 22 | 22.1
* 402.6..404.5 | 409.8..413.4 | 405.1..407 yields 0.04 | 23.2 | 22.8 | 23.1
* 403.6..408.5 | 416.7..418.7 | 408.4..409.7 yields 0.05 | 23.1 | 22.3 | 22.9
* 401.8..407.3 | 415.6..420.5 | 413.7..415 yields -0.04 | 22.8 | 22.4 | 22.5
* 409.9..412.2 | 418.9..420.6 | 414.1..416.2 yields -0.01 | 22.6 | 22.5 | 22.6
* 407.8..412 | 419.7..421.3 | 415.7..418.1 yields 0.00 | 22.5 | 23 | 22.8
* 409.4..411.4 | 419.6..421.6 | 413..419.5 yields -0.01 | 22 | 22.8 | 22.5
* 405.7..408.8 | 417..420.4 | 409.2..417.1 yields 0.00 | 23.2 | 22.2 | 22.7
